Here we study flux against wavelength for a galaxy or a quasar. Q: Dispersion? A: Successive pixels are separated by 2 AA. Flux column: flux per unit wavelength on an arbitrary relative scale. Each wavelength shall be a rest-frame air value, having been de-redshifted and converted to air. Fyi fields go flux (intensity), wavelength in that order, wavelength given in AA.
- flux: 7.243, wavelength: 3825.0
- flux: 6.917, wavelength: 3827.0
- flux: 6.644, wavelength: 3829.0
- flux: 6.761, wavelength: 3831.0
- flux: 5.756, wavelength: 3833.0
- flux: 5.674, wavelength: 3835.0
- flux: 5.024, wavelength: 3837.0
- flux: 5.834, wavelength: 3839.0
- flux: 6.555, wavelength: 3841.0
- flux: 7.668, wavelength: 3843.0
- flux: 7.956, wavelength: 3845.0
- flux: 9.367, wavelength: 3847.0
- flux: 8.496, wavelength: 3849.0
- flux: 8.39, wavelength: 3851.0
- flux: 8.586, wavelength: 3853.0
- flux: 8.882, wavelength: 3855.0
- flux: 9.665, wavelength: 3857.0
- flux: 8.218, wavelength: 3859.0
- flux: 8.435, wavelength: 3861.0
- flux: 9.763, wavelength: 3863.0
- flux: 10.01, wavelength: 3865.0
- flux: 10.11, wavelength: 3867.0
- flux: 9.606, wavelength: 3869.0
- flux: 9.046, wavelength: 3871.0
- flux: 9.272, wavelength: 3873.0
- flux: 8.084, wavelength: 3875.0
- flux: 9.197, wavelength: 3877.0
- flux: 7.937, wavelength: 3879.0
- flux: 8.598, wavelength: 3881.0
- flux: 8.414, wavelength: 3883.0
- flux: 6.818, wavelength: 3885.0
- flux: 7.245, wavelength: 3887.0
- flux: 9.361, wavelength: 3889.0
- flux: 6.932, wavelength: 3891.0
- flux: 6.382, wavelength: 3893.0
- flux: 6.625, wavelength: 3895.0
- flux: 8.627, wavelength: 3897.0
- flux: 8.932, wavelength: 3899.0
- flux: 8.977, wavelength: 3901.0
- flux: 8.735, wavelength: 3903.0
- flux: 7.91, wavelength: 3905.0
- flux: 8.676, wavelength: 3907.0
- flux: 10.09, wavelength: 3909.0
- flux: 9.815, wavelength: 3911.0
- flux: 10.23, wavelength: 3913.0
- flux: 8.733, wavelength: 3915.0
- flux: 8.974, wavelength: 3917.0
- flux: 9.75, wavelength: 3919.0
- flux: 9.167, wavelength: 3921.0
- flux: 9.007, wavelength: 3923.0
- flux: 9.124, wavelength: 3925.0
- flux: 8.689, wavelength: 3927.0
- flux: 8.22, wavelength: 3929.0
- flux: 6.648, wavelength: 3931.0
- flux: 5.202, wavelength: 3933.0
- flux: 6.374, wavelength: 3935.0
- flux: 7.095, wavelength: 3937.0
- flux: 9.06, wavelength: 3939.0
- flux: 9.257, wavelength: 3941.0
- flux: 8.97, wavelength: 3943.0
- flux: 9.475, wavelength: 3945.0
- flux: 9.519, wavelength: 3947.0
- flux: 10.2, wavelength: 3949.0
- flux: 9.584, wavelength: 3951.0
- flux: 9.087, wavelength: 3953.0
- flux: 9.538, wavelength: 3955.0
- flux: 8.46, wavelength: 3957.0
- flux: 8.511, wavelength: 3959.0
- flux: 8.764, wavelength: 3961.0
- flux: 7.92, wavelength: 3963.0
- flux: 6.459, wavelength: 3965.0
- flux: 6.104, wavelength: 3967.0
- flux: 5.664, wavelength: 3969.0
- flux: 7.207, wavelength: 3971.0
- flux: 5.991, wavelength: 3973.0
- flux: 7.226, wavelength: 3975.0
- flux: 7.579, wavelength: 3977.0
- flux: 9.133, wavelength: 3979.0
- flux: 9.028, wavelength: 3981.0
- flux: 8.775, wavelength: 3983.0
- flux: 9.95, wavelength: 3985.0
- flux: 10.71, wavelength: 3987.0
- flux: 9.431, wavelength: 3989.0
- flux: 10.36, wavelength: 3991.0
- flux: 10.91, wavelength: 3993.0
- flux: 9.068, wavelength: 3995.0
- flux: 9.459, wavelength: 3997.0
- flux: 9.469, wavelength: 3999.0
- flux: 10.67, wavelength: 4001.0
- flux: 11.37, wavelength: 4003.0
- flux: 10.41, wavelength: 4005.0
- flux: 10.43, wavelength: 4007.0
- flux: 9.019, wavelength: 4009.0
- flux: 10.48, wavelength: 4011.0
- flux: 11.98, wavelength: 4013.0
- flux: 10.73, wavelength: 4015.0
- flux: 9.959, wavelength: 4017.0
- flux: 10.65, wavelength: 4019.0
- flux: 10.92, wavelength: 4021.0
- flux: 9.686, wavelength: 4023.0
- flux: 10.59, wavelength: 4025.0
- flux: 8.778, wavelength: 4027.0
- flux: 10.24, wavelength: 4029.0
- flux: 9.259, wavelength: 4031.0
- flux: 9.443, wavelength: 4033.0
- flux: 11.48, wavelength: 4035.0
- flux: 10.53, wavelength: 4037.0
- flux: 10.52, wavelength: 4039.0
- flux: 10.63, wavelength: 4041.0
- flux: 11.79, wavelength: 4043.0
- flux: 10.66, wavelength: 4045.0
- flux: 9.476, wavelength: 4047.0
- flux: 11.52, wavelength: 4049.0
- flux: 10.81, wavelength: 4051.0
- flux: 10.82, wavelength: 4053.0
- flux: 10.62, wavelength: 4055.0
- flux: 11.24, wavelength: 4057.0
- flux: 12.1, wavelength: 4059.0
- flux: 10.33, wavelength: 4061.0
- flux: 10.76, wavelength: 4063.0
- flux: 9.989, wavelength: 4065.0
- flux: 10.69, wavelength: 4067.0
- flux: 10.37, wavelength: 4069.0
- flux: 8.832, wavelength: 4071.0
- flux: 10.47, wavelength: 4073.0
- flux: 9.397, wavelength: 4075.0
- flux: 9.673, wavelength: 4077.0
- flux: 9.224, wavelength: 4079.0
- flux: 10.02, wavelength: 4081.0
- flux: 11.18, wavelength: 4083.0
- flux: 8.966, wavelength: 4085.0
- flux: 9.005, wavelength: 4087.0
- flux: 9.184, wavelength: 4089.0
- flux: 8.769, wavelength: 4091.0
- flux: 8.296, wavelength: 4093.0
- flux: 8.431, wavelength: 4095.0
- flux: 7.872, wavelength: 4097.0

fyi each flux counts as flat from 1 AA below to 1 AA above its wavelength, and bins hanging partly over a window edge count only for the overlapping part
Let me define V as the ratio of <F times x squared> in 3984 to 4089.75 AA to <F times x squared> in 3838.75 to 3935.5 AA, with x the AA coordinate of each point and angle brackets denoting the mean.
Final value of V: 1.3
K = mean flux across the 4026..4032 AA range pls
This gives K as 9.43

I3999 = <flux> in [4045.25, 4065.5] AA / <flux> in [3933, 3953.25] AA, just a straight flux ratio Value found 1.2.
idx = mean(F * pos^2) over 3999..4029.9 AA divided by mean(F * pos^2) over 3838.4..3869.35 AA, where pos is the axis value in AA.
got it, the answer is 1.3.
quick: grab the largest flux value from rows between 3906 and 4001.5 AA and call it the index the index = 10.91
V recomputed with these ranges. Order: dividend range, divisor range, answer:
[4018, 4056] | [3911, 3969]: 1.29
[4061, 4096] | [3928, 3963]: 1.22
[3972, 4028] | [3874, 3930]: 1.20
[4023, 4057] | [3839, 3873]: 1.31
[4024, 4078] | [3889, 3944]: 1.33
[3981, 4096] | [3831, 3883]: 1.35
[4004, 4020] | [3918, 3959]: 1.26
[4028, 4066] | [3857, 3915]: 1.33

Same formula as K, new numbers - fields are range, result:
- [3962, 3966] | 7.19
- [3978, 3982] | 9.08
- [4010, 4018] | 10.8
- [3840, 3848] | 7.89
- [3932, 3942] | 7.4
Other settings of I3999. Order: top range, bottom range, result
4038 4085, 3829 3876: 1.29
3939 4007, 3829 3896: 1.12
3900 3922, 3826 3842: 1.49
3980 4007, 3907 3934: 1.14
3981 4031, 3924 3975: 1.26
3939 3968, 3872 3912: 1.05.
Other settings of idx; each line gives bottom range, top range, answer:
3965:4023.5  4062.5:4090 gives 1.09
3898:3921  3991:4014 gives 1.18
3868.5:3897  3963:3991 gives 1.04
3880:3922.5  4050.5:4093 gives 1.28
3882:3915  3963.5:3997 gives 1.04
